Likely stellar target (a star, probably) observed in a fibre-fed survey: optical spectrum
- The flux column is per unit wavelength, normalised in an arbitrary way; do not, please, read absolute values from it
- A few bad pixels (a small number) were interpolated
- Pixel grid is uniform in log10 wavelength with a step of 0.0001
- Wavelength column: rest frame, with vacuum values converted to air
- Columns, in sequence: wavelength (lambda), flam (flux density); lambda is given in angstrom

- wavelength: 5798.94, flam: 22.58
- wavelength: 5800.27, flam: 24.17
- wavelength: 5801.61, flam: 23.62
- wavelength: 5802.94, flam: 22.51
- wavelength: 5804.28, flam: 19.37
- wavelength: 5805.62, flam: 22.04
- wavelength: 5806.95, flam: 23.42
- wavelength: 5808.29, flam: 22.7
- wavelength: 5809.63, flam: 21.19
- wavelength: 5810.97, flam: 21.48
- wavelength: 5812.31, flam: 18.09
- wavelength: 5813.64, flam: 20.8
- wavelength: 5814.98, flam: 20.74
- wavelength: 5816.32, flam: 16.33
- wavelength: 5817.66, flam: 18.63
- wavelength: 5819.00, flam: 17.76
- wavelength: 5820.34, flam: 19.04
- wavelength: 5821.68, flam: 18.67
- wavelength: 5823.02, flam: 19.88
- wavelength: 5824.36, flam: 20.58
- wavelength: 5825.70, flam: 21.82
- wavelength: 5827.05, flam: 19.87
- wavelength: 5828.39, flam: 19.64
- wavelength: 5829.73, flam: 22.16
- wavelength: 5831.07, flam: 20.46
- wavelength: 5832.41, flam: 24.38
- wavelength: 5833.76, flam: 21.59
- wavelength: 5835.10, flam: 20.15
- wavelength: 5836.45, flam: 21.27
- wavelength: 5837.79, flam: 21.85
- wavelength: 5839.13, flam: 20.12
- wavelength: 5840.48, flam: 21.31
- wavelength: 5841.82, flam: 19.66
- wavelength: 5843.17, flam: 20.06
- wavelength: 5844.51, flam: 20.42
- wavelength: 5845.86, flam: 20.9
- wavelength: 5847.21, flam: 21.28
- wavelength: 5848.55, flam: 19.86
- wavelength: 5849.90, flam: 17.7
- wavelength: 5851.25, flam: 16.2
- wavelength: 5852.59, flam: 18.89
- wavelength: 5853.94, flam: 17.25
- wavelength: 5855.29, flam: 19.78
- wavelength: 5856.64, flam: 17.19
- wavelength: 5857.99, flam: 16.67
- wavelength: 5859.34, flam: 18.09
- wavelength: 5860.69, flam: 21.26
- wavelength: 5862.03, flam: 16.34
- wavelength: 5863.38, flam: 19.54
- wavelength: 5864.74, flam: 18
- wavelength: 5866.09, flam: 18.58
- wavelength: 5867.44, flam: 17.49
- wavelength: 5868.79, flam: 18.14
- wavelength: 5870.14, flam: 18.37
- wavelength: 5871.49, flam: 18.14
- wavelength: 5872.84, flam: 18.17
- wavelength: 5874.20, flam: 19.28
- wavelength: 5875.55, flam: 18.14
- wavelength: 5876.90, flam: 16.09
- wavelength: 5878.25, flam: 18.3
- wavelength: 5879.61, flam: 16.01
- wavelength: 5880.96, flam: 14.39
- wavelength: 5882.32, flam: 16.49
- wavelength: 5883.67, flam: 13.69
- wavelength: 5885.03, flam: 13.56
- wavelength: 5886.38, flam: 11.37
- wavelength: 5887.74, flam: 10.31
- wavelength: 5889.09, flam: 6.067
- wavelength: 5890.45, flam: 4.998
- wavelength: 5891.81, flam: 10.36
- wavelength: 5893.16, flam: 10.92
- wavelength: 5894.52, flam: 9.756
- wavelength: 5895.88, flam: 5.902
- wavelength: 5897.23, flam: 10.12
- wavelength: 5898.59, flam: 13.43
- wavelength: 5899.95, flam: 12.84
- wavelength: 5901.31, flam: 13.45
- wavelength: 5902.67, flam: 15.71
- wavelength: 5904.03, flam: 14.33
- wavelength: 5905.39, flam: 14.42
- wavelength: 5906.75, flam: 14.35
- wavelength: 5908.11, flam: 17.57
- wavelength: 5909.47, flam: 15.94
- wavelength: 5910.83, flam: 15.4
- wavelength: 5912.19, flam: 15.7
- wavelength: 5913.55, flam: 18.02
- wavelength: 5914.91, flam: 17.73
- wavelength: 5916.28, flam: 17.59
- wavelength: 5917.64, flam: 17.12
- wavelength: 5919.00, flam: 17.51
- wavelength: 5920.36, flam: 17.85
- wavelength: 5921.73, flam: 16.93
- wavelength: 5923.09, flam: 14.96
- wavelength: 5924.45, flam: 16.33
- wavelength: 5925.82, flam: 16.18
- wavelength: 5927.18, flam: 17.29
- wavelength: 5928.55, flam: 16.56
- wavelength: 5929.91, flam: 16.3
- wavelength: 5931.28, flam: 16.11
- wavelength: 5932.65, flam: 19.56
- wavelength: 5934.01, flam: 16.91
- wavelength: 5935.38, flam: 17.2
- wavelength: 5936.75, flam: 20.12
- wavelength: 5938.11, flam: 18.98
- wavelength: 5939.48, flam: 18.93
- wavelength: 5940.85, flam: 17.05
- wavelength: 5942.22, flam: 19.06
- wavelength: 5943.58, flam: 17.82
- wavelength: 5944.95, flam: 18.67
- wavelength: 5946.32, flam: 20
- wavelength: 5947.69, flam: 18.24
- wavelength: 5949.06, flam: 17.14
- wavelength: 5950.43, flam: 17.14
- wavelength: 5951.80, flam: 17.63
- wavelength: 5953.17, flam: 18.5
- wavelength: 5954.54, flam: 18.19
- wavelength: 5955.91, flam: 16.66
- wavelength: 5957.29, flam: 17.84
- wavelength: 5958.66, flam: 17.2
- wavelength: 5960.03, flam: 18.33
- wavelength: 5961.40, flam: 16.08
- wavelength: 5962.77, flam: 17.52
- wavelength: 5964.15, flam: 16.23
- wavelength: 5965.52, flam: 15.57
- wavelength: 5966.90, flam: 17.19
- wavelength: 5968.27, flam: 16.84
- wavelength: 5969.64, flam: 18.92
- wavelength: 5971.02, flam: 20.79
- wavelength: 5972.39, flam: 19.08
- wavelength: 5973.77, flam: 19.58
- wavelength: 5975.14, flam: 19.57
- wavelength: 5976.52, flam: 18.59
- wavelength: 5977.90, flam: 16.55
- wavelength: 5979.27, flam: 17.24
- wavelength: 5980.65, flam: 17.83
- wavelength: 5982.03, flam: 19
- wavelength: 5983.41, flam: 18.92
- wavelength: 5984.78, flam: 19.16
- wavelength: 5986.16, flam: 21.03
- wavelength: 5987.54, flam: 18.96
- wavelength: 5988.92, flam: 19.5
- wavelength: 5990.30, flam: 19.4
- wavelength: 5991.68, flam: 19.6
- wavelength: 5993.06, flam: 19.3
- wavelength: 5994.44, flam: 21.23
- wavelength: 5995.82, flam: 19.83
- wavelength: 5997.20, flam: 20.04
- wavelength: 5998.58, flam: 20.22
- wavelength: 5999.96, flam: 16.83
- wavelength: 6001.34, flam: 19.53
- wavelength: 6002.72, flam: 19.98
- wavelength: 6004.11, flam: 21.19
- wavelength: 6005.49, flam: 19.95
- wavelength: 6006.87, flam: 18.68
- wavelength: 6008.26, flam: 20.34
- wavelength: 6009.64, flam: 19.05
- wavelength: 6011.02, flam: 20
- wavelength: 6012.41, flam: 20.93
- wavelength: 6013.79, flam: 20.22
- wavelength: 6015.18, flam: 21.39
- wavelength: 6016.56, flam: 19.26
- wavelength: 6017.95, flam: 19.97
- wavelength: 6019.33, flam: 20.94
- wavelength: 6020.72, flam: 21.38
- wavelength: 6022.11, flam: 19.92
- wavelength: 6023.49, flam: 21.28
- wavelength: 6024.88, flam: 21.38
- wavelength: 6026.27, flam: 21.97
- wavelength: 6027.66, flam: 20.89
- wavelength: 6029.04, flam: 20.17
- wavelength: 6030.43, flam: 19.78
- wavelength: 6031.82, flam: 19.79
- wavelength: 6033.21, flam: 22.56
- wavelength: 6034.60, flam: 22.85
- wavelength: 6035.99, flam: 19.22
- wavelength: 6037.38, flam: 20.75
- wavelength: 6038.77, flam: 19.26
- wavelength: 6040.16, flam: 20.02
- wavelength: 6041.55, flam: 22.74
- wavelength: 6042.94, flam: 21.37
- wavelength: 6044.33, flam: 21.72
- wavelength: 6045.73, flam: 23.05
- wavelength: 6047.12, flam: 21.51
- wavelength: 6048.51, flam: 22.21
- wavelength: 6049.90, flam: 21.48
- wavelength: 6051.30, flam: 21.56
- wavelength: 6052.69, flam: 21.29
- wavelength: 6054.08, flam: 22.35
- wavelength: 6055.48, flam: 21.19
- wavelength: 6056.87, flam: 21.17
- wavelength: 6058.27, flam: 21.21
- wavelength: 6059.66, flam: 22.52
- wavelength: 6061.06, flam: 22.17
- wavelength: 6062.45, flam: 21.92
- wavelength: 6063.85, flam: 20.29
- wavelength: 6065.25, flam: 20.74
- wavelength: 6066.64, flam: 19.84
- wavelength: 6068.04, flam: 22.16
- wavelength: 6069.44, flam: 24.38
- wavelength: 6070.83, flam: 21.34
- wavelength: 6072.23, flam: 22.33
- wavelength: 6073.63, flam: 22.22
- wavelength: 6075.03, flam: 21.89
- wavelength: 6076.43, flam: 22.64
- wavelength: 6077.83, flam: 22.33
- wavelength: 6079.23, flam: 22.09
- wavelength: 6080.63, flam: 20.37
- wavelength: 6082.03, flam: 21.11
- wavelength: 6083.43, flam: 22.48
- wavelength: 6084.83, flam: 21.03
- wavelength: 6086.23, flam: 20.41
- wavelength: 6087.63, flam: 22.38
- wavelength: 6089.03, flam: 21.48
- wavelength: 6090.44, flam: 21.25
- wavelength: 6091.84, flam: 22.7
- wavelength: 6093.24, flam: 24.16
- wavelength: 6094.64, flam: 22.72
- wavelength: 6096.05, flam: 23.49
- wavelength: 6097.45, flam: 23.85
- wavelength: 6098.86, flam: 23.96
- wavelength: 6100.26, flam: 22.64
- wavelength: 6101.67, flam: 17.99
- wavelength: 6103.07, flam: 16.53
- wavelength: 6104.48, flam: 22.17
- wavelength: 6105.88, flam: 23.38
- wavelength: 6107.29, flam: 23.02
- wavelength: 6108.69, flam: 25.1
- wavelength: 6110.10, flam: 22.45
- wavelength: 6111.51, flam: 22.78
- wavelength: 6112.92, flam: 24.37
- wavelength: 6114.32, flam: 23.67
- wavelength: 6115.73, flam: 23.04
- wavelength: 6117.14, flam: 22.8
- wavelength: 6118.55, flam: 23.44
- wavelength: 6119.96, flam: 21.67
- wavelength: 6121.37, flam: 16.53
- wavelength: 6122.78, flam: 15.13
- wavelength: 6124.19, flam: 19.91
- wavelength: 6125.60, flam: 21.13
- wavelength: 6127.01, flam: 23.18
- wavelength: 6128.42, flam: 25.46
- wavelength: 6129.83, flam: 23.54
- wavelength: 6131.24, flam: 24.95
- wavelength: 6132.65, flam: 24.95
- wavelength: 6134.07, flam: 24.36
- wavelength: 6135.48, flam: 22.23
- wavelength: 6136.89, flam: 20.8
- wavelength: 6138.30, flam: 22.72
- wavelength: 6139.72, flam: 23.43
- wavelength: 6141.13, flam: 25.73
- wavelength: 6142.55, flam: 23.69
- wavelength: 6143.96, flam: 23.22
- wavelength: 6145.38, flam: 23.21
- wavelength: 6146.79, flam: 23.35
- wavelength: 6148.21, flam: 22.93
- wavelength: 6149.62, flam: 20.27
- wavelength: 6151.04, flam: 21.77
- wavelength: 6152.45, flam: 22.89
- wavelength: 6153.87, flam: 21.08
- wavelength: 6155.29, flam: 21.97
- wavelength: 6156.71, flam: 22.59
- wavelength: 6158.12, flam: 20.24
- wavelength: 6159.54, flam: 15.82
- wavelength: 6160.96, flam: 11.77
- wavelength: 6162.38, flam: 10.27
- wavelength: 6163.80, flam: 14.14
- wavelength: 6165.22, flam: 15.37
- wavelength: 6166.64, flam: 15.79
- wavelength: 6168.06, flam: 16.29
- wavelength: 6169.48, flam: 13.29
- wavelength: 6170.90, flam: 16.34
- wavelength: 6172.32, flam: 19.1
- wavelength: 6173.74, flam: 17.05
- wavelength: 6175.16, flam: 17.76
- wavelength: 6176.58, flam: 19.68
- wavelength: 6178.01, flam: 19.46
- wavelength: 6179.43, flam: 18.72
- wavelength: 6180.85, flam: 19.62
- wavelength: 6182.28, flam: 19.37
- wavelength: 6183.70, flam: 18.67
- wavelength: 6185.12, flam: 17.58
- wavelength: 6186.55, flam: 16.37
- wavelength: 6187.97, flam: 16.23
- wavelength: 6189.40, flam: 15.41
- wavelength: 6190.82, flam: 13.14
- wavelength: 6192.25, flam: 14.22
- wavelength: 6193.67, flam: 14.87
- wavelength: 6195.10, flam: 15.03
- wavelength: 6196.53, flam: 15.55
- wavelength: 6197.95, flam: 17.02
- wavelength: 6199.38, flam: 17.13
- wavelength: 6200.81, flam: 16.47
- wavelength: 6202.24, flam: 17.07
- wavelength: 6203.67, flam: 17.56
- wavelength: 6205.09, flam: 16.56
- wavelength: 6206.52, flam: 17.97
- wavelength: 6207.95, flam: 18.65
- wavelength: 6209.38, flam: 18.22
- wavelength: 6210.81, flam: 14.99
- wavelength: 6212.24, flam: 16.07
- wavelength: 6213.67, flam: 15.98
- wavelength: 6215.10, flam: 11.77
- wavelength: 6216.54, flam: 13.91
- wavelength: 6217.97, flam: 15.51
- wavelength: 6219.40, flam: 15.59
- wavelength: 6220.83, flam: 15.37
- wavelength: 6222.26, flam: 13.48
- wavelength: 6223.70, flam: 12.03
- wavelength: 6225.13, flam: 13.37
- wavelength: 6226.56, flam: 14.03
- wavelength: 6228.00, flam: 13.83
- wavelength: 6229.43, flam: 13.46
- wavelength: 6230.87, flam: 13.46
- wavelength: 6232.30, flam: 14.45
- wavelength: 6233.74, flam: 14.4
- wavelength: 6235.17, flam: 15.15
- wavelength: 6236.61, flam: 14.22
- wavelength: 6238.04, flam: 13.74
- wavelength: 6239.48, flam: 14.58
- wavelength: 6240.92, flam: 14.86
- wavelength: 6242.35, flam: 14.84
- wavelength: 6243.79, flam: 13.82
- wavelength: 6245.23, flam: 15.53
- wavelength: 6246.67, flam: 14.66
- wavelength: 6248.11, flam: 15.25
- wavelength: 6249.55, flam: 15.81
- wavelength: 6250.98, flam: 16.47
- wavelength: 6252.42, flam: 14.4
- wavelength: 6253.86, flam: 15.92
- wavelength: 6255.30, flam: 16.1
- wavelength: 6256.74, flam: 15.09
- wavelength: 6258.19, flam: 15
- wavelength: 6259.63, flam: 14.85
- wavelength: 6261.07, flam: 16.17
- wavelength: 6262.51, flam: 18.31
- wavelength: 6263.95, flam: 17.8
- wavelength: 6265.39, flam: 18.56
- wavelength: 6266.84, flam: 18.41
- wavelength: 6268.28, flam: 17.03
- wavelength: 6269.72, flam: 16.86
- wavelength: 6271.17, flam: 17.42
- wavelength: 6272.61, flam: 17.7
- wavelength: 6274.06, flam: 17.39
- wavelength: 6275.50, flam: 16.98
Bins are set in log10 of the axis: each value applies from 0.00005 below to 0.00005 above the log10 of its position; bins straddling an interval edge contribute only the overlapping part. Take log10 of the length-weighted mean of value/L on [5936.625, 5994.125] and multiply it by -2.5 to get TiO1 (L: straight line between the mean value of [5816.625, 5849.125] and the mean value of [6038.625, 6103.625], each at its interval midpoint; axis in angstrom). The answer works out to 0.16 mag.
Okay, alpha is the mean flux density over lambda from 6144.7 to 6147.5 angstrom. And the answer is 23.3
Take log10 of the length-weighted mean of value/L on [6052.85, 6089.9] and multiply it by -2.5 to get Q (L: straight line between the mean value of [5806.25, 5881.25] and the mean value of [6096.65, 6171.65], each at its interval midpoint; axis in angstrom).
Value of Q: -0.05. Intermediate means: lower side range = 19.4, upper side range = 21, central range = 21.7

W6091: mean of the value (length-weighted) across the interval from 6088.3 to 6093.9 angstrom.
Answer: 22.4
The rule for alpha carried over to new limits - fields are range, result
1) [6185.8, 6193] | 15.1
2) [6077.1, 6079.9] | 22.2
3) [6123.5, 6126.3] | 20.5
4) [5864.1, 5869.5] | 18.1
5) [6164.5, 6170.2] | 15.2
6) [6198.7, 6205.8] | 17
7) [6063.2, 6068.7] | 20.8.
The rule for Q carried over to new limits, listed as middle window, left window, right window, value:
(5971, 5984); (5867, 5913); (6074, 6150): -0.08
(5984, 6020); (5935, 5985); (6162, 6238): -0.13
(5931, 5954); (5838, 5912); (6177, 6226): -0.14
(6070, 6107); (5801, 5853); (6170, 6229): -0.24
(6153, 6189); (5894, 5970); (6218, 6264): -0.14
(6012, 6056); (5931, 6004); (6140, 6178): -0.13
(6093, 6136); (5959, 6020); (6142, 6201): -0.22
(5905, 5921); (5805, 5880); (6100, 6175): 0.19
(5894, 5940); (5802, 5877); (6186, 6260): 0.18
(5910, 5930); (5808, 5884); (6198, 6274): 0.10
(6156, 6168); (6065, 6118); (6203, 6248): 0.17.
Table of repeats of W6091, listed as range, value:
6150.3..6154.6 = 21.9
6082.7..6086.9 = 21.3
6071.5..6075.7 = 22.1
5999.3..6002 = 18.2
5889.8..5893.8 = 8.77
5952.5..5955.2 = 18.4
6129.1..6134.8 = 24.4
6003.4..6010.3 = 19.8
